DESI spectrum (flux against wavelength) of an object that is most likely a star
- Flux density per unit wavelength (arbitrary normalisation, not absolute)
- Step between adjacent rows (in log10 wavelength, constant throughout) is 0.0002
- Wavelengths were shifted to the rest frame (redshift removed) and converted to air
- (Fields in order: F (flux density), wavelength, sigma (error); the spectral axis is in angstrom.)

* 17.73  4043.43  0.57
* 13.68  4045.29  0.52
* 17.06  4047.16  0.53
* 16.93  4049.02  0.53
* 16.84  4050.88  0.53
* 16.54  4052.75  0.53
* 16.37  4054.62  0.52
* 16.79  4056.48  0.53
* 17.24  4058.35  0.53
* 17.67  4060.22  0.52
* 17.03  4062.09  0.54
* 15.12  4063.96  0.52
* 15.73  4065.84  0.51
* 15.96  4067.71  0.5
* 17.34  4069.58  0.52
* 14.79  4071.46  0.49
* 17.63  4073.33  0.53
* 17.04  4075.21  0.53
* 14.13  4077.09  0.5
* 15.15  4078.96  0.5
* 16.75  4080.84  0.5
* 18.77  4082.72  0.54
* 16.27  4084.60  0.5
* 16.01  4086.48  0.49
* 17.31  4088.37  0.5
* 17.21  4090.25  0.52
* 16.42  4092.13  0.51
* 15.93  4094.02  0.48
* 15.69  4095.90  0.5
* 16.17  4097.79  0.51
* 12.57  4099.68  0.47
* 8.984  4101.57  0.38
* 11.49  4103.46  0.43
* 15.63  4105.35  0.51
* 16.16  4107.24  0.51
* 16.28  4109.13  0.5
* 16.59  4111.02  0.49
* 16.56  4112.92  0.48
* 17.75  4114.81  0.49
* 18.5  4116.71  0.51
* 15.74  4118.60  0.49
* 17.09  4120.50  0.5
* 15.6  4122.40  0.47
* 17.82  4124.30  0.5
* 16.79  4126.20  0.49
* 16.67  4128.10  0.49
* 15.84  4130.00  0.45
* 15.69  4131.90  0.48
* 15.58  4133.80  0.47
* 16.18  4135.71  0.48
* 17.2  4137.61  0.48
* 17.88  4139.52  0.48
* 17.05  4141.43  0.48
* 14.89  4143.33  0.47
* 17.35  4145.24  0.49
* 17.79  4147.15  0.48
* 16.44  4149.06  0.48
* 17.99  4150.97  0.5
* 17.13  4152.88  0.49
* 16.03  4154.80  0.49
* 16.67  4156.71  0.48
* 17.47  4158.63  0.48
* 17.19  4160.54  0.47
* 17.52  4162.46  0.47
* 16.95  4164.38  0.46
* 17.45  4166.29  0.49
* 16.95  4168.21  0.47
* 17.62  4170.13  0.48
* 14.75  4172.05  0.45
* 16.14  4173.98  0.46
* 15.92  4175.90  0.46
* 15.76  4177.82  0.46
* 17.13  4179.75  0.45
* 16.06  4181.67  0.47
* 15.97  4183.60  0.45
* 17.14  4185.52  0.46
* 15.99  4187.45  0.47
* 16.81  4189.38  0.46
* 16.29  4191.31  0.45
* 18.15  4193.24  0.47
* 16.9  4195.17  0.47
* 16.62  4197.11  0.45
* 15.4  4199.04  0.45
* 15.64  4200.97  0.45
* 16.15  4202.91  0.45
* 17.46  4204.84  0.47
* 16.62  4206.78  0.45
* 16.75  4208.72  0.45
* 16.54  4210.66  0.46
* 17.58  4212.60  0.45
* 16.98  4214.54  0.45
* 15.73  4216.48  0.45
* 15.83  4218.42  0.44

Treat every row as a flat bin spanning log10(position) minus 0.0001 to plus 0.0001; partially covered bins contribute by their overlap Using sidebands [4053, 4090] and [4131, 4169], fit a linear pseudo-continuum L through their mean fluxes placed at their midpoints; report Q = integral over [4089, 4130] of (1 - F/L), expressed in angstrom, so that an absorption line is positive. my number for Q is 2.1 angstrom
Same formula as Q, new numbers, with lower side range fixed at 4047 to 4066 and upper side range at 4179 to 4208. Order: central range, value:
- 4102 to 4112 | 1.0 angstrom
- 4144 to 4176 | -0.6 angstrom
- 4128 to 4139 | 0.3 angstrom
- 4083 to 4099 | 0.2 angstrom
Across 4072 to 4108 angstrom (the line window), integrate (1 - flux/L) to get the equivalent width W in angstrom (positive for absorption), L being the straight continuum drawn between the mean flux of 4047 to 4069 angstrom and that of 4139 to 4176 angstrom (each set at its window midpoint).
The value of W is 2.5 angstrom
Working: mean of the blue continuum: 16.6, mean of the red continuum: 16.9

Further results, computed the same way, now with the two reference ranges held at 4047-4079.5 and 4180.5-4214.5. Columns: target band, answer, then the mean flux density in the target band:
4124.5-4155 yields -0.3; 16.7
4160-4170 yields -0.4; 17.2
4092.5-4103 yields 1.6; 13.9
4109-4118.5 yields -0.3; 17.1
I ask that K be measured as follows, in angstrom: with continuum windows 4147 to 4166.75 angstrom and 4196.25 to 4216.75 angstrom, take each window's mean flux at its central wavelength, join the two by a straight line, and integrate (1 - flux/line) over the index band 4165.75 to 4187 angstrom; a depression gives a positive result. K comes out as 0.6 angstrom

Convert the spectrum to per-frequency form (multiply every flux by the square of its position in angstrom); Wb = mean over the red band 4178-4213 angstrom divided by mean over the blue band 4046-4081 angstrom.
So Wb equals 1.08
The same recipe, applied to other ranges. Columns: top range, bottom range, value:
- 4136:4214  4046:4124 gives 1.08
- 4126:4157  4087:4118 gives 1.09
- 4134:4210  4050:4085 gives 1.07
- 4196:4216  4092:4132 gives 1.10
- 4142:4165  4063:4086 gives 1.09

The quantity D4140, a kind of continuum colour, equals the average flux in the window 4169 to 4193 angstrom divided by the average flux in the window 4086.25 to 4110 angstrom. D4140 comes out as 1.09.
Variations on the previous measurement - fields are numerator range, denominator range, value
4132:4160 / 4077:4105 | 1.10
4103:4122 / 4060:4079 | 1.01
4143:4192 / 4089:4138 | 1.05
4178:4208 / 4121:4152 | 0.99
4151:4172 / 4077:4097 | 1.04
